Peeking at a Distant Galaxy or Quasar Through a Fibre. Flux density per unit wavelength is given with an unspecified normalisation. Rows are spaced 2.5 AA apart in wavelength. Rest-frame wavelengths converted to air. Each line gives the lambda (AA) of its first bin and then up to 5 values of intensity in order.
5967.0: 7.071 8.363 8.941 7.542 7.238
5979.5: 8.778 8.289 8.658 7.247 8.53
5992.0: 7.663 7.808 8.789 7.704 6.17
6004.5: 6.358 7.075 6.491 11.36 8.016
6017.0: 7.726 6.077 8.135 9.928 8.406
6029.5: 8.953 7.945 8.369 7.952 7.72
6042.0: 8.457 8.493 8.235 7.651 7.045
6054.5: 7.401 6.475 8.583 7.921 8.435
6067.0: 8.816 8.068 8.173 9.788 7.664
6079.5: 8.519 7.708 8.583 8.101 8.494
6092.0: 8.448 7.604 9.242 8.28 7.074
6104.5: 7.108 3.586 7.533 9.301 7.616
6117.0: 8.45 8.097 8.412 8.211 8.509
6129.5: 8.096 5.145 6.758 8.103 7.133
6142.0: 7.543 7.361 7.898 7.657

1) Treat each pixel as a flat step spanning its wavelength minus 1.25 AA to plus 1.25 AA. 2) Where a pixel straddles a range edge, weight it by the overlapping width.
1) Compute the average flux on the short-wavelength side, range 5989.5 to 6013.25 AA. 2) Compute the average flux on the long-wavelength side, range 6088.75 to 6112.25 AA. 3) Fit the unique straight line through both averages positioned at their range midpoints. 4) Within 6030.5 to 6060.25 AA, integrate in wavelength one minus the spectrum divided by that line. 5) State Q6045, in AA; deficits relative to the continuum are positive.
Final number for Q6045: -0.7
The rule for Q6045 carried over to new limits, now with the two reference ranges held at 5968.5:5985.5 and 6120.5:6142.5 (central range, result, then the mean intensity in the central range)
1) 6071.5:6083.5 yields -0.9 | 8.39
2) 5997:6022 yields 1.7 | 7.54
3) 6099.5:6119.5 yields 0.8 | 7.36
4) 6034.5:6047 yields -0.3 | 8.18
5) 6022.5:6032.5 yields -1.0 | 8.82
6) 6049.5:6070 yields 0.1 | 7.82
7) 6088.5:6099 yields -1.0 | 8.43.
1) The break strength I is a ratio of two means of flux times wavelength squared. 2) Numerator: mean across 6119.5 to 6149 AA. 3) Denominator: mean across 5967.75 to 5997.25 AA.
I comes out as 0.98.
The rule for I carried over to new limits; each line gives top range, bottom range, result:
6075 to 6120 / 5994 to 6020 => 1.06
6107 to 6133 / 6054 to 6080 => 0.96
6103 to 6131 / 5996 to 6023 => 1.05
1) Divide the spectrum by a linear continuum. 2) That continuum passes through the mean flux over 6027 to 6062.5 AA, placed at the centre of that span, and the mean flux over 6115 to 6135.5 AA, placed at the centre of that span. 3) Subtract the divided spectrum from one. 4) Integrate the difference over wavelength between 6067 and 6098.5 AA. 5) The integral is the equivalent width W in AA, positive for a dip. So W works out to -2.2 AA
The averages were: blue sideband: 7.96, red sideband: 7.72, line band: 8.38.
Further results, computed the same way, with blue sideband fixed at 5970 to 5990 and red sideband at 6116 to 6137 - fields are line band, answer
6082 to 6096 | -0.68 AA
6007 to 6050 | -1.08 AA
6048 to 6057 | 0.76 AA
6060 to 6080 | -1.37 AA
